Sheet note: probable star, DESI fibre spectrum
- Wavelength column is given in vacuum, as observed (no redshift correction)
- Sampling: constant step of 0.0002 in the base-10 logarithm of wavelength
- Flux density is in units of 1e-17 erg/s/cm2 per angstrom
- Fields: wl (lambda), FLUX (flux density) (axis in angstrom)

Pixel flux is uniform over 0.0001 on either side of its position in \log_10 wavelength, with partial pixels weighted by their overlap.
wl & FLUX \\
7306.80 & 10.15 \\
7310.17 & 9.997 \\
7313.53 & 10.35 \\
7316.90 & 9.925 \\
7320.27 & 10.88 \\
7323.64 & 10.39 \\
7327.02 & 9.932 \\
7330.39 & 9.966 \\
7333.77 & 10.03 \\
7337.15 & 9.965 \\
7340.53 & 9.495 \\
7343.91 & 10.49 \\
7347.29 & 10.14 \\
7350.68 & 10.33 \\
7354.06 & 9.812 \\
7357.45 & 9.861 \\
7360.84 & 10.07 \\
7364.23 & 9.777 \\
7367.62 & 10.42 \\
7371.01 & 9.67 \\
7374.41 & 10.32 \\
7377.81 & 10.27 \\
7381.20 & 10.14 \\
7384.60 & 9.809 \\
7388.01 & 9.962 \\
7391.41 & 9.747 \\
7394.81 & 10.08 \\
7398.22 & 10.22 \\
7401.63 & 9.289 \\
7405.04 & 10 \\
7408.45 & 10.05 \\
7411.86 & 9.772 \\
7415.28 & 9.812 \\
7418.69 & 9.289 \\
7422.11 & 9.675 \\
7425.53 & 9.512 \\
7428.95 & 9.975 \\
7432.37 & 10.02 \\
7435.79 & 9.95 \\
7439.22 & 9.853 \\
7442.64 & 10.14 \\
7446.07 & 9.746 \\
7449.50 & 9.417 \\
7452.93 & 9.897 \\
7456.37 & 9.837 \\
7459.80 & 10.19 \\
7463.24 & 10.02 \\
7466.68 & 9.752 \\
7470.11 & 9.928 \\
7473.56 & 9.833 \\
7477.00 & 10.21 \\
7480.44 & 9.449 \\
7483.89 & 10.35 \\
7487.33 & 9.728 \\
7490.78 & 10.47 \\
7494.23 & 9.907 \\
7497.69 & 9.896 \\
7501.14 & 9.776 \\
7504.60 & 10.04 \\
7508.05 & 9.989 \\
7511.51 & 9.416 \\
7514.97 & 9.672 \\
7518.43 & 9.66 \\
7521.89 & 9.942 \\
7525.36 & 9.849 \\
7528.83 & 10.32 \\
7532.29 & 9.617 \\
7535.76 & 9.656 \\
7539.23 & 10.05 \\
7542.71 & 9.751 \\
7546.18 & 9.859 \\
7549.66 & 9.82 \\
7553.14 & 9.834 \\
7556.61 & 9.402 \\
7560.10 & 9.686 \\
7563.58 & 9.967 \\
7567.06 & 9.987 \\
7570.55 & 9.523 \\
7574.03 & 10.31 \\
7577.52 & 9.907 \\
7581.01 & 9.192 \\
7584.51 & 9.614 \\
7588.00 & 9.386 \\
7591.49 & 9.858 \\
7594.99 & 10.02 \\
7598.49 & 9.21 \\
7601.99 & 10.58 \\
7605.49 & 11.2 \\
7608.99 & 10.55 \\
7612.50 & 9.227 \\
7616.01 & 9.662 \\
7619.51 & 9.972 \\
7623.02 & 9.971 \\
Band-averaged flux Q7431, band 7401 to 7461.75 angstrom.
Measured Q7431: 9.81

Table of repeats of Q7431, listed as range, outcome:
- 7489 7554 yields 9.87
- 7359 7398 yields 10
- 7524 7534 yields 9.94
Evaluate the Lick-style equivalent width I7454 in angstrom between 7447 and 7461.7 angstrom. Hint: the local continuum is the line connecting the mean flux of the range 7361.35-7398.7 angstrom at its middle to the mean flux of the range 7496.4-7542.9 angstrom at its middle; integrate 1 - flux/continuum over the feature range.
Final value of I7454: 0.1 angstrom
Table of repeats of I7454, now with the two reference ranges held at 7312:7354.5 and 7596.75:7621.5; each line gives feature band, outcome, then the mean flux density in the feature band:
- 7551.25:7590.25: 1.39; 9.71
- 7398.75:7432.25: 1.24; 9.74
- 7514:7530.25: 0.31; 9.89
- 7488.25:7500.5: 0.06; 10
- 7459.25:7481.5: 0.41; 9.91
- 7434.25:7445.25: 0.16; 9.96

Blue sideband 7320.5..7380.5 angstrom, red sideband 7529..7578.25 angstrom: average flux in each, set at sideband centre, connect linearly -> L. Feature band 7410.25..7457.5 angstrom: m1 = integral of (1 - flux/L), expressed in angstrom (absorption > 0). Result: 0.9 angstrom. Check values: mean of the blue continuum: 10.1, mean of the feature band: 9.78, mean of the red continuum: 9.83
